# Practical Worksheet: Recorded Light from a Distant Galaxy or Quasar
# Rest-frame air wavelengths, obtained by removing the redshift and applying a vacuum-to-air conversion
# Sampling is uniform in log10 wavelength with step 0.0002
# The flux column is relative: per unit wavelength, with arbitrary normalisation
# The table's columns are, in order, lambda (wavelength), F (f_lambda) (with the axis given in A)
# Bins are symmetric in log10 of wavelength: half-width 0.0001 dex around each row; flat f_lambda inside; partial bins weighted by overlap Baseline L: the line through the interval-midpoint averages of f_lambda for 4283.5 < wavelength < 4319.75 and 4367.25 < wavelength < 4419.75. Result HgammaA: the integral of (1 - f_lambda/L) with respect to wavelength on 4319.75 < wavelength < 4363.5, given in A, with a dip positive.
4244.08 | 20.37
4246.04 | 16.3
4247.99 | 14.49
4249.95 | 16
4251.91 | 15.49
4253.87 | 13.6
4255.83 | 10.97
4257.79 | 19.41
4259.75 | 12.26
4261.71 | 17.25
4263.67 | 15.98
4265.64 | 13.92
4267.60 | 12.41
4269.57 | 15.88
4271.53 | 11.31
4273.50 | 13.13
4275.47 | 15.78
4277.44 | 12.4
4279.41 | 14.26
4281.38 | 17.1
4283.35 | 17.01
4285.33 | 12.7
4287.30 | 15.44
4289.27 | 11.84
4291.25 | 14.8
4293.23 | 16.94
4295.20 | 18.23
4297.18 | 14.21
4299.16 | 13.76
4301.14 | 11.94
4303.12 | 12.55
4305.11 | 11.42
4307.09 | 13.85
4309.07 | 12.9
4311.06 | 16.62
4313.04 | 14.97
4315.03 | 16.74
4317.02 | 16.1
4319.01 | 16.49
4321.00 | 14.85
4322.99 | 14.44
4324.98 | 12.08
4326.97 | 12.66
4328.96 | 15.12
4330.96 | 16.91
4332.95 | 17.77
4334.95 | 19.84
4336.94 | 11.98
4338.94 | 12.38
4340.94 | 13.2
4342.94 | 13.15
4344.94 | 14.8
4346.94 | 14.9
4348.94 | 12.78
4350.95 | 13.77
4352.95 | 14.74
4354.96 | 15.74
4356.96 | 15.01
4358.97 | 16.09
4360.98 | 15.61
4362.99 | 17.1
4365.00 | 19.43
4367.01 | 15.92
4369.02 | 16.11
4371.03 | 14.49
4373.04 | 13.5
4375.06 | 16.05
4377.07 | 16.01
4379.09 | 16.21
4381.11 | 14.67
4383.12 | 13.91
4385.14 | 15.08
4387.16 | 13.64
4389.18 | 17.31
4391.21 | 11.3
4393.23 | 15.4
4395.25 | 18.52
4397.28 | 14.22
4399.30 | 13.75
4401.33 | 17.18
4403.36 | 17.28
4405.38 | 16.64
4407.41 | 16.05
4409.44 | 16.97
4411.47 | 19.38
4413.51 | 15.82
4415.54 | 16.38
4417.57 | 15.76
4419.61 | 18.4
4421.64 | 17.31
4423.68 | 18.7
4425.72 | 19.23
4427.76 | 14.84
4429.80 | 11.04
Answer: 0.9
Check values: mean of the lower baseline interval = 14.6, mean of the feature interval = 14.8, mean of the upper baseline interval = 15.7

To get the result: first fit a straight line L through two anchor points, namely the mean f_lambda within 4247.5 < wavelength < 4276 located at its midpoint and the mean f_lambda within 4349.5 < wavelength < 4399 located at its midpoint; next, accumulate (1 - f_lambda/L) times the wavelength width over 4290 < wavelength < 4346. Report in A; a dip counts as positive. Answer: 1.0 A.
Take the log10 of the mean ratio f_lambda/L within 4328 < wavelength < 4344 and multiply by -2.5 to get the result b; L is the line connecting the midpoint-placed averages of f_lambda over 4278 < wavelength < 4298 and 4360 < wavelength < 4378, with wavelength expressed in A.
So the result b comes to 0.05 mag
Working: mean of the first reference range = 15.2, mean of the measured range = 15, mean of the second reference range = 16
